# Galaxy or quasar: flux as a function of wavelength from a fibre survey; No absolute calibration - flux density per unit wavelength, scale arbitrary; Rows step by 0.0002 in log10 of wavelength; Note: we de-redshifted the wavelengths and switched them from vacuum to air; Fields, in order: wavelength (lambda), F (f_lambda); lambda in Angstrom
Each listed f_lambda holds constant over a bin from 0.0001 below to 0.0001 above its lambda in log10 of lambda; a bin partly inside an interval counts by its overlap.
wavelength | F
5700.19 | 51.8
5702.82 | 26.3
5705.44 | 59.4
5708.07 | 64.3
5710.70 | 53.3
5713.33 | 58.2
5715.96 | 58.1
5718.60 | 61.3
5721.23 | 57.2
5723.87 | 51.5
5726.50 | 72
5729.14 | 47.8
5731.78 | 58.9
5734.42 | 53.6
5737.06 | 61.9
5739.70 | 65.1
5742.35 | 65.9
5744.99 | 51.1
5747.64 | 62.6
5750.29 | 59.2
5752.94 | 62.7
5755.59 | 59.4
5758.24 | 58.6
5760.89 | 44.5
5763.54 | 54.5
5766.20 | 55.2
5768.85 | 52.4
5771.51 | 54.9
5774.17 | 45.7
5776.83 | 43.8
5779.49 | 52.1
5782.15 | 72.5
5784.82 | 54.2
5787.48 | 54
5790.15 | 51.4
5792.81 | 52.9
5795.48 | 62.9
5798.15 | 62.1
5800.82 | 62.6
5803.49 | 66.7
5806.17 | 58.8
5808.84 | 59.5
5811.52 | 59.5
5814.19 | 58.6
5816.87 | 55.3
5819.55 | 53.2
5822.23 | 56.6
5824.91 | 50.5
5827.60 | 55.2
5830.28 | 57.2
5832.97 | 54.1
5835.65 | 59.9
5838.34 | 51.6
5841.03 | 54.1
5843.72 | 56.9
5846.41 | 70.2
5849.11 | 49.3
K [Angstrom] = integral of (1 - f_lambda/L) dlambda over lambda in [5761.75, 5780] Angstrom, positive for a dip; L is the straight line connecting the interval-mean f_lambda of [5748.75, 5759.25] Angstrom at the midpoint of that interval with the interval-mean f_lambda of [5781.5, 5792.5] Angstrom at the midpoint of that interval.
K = 2.3 Angstrom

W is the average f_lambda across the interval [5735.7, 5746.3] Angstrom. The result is 61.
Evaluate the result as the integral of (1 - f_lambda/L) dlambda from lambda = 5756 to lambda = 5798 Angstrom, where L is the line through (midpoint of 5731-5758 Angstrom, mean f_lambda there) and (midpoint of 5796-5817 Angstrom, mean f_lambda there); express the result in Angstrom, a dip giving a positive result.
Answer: 4.2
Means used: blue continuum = 60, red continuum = 60.8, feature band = 54.3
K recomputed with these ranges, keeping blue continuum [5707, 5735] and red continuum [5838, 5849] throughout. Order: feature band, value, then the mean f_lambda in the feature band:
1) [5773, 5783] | 0.88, 52.8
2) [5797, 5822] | -0.70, 59.4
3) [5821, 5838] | 0.72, 55.3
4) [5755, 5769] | 0.94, 54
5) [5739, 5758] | -0.90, 60.6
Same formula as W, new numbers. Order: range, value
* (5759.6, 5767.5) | 51.4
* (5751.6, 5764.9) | 55.9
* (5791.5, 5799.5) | 59.3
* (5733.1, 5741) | 60.2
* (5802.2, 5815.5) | 60.6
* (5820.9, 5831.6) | 54.9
